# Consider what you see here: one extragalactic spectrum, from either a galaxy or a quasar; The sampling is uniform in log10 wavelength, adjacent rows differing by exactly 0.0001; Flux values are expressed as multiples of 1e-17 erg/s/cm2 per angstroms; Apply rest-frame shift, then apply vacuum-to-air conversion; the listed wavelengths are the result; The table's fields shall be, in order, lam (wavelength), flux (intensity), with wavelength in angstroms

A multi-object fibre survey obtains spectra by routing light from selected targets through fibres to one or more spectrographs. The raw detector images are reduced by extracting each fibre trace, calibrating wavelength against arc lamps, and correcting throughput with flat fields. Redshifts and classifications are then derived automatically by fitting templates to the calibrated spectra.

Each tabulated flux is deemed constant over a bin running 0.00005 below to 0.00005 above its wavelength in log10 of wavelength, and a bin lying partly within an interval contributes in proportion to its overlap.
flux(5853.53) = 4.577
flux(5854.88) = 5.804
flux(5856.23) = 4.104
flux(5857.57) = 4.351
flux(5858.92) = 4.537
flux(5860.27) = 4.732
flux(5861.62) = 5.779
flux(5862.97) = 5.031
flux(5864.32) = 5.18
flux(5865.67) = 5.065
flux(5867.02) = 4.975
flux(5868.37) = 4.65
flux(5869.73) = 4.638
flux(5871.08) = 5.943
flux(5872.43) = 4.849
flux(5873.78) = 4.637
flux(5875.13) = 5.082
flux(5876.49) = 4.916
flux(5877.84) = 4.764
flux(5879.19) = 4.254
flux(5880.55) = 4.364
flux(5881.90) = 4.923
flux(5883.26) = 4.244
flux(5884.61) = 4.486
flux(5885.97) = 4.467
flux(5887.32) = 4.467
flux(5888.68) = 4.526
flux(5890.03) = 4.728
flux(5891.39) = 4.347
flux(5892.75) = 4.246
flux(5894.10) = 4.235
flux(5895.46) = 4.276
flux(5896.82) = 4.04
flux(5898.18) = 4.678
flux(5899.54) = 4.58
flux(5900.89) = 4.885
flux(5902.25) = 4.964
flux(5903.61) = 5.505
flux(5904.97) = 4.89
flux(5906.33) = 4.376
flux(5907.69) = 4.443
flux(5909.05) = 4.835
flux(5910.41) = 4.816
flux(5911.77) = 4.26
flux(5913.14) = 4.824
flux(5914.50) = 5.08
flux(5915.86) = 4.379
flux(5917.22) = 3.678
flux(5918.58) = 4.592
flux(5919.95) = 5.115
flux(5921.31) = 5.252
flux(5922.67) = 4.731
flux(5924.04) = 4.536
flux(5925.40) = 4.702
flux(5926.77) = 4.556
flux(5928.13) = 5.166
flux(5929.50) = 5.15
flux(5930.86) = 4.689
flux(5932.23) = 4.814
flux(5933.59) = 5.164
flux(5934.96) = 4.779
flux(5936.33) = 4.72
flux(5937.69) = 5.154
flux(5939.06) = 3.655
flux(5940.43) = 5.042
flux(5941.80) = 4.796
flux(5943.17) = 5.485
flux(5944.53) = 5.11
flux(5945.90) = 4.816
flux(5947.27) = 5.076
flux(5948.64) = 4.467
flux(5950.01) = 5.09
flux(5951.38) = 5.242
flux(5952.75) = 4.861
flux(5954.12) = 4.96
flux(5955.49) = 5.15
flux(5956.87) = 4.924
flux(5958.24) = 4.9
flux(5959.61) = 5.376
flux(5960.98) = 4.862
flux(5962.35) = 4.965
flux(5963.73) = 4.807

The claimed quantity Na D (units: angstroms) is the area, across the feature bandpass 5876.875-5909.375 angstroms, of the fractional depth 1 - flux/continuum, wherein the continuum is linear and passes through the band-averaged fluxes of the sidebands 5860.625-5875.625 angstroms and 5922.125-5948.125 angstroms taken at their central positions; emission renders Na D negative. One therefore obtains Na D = 2.7 angstroms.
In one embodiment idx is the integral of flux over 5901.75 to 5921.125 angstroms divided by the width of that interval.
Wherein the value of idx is 4.71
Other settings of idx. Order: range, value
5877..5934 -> 4.64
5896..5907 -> 4.73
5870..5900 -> 4.59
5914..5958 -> 4.84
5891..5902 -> 4.44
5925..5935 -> 4.89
